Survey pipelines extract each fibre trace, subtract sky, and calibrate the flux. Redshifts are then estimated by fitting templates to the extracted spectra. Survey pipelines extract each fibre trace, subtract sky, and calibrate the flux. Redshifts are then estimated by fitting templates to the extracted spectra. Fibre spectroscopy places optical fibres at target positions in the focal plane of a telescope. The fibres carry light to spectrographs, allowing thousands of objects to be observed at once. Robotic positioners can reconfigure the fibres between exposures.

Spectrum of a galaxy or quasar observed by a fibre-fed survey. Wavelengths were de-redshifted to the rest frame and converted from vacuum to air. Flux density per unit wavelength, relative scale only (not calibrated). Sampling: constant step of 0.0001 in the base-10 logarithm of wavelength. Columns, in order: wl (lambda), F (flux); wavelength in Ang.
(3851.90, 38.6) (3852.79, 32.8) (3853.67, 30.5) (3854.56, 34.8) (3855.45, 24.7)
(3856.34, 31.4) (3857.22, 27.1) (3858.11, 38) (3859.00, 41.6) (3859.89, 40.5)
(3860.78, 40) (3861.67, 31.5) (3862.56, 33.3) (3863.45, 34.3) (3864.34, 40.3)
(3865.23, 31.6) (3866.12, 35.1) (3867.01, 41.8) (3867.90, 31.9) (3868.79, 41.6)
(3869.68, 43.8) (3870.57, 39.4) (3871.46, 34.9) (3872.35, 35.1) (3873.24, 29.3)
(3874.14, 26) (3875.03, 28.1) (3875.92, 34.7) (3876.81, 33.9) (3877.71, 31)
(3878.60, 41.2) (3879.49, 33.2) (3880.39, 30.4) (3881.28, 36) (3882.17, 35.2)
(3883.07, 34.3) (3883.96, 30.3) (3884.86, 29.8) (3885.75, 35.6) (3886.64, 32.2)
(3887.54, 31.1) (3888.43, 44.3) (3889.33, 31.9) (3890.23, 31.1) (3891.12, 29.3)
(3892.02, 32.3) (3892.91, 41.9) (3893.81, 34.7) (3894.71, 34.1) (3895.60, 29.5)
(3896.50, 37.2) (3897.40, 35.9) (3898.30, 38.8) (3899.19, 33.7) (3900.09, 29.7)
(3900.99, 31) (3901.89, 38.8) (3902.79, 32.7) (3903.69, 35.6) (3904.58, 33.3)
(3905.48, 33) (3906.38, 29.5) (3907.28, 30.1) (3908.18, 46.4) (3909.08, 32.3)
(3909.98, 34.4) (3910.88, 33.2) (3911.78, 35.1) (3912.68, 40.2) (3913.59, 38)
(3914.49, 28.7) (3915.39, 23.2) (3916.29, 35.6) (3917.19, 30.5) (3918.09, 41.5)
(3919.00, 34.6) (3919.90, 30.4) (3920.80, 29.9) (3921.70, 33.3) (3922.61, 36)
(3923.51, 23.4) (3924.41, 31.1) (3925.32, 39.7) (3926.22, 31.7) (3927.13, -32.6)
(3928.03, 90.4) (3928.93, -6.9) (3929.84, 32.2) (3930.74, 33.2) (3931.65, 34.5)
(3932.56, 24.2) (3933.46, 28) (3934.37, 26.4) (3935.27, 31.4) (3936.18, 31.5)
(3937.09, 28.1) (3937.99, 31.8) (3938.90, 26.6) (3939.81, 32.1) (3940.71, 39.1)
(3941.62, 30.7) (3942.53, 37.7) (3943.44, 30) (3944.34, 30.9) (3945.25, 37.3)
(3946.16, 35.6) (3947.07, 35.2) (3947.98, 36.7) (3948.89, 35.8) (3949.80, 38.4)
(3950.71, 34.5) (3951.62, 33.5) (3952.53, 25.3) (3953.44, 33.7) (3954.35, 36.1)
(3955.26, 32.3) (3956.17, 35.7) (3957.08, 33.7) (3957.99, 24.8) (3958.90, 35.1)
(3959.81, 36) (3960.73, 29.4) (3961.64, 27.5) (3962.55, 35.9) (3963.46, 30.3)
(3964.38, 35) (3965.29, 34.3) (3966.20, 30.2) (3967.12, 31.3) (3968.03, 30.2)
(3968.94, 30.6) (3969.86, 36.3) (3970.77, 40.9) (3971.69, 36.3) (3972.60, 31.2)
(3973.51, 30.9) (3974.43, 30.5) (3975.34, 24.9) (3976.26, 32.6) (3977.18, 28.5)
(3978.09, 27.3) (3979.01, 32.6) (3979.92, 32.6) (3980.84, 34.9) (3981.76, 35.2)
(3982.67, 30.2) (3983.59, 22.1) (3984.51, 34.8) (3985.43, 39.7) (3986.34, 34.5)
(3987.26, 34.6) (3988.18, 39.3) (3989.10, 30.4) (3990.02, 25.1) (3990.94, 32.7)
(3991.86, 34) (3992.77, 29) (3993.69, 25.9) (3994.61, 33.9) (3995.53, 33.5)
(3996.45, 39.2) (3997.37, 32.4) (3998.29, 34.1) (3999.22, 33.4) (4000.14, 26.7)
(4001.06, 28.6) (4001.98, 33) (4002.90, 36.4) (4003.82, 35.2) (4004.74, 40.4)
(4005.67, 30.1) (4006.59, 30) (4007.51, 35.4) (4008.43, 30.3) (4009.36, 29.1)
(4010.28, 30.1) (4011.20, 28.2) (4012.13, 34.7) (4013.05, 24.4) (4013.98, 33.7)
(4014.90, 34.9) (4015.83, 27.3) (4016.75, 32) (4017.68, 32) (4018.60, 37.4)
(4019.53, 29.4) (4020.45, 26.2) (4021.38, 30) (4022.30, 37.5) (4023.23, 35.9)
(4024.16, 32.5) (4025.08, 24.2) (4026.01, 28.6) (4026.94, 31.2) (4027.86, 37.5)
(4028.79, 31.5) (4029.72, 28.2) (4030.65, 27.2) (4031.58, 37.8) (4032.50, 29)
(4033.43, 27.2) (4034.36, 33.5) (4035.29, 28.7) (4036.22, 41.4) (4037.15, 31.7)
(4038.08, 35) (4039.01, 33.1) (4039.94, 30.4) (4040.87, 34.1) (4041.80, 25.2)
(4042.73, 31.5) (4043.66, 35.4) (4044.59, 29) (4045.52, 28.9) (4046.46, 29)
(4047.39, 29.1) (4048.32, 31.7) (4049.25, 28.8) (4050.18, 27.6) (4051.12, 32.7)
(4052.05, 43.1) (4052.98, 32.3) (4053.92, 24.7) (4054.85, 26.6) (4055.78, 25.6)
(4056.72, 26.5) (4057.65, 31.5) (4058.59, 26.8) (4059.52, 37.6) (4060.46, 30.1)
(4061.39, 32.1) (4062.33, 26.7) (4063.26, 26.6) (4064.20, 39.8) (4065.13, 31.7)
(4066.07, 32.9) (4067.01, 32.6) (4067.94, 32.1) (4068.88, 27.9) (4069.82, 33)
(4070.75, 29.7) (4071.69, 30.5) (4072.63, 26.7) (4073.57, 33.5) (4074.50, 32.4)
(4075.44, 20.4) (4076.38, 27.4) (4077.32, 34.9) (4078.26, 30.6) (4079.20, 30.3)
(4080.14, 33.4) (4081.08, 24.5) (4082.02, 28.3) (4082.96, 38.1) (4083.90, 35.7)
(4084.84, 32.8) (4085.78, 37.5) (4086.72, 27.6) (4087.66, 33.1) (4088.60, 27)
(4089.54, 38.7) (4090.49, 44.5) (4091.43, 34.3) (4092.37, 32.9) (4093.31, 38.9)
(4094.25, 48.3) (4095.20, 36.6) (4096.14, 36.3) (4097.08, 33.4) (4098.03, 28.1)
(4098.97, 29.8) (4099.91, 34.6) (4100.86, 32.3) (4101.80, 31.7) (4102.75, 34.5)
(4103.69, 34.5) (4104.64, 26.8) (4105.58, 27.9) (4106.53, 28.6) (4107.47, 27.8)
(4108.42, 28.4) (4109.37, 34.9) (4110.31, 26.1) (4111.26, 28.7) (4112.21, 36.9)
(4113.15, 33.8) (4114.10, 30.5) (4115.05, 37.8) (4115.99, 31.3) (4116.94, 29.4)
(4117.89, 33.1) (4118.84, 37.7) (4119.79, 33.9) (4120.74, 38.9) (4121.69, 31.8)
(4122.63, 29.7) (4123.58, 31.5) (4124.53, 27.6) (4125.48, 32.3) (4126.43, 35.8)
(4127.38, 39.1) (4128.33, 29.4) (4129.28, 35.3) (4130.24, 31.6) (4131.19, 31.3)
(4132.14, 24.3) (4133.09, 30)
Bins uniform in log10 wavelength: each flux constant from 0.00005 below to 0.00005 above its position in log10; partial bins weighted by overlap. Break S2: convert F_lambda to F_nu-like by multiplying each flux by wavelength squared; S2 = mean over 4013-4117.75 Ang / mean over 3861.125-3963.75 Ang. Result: 1.0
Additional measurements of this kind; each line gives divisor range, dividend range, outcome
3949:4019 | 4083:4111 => 1.09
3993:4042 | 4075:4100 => 1.08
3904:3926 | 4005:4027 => 0.98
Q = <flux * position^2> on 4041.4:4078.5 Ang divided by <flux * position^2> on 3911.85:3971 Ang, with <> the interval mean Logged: 1.01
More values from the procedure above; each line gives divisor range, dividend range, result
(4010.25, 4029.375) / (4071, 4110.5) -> 1.06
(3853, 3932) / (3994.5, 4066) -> 1.01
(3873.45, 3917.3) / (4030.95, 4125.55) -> 1.04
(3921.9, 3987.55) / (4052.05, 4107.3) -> 1.07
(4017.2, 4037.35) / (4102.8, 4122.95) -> 1.05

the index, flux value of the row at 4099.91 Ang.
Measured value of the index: 34.6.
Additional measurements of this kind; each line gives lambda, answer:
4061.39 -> 32.1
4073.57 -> 33.5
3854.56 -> 34.8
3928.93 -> -6.9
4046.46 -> 29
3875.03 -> 28.1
